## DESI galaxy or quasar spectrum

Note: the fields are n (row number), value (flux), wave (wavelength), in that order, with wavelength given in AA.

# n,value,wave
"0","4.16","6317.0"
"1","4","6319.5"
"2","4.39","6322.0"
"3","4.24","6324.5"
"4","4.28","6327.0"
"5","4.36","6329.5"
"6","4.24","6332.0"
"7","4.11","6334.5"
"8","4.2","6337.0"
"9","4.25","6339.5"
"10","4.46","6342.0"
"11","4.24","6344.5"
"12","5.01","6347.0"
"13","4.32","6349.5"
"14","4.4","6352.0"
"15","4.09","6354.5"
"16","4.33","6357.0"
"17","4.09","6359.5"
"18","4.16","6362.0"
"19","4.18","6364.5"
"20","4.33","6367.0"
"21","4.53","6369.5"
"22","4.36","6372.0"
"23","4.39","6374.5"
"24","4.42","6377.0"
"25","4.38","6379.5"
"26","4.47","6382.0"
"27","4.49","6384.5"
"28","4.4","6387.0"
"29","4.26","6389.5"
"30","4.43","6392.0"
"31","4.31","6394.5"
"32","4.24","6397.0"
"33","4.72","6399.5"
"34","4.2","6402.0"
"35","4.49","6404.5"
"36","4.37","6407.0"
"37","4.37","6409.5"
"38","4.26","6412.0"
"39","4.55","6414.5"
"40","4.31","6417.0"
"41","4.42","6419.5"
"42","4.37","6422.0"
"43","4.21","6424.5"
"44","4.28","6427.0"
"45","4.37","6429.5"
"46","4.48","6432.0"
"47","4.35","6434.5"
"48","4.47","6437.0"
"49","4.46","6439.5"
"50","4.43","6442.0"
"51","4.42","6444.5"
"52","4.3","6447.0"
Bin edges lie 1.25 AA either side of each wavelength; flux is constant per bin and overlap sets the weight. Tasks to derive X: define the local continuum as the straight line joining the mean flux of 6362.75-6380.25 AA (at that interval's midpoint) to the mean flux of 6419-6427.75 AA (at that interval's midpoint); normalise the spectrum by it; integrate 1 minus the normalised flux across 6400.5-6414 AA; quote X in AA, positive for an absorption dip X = -0.1 AA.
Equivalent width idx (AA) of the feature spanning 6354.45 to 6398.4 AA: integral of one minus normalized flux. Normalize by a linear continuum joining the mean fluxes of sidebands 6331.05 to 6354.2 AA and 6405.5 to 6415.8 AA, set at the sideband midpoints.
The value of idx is 0.36 AA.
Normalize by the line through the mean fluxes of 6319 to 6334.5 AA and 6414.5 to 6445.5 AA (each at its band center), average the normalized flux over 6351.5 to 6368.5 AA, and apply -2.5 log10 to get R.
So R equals 0.02 mag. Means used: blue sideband 4.25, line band 4.22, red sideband 4.39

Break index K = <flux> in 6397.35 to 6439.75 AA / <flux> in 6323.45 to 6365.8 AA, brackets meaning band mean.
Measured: 1.02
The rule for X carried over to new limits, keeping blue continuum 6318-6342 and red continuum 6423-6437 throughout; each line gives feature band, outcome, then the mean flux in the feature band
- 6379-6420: -0.7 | 4.39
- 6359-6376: -0.1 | 4.3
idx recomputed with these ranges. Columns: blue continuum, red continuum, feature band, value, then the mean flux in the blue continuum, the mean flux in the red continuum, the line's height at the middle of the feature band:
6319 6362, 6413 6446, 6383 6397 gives -0.06 AA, 4.3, 4.39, 4.35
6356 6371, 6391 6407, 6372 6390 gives -0.30 AA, 4.27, 4.4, 4.33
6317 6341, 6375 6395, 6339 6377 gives -0.27 AA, 4.23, 4.4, 4.32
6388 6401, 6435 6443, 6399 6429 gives 0.29 AA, 4.39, 4.44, 4.41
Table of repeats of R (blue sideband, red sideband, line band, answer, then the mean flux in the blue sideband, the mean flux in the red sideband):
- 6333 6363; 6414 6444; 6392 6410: -0.01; 4.31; 4.39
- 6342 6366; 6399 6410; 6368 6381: -0.01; 4.32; 4.41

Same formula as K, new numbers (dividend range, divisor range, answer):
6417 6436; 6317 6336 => 1.03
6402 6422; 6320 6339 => 1.03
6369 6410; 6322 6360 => 1.02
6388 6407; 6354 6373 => 1.03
